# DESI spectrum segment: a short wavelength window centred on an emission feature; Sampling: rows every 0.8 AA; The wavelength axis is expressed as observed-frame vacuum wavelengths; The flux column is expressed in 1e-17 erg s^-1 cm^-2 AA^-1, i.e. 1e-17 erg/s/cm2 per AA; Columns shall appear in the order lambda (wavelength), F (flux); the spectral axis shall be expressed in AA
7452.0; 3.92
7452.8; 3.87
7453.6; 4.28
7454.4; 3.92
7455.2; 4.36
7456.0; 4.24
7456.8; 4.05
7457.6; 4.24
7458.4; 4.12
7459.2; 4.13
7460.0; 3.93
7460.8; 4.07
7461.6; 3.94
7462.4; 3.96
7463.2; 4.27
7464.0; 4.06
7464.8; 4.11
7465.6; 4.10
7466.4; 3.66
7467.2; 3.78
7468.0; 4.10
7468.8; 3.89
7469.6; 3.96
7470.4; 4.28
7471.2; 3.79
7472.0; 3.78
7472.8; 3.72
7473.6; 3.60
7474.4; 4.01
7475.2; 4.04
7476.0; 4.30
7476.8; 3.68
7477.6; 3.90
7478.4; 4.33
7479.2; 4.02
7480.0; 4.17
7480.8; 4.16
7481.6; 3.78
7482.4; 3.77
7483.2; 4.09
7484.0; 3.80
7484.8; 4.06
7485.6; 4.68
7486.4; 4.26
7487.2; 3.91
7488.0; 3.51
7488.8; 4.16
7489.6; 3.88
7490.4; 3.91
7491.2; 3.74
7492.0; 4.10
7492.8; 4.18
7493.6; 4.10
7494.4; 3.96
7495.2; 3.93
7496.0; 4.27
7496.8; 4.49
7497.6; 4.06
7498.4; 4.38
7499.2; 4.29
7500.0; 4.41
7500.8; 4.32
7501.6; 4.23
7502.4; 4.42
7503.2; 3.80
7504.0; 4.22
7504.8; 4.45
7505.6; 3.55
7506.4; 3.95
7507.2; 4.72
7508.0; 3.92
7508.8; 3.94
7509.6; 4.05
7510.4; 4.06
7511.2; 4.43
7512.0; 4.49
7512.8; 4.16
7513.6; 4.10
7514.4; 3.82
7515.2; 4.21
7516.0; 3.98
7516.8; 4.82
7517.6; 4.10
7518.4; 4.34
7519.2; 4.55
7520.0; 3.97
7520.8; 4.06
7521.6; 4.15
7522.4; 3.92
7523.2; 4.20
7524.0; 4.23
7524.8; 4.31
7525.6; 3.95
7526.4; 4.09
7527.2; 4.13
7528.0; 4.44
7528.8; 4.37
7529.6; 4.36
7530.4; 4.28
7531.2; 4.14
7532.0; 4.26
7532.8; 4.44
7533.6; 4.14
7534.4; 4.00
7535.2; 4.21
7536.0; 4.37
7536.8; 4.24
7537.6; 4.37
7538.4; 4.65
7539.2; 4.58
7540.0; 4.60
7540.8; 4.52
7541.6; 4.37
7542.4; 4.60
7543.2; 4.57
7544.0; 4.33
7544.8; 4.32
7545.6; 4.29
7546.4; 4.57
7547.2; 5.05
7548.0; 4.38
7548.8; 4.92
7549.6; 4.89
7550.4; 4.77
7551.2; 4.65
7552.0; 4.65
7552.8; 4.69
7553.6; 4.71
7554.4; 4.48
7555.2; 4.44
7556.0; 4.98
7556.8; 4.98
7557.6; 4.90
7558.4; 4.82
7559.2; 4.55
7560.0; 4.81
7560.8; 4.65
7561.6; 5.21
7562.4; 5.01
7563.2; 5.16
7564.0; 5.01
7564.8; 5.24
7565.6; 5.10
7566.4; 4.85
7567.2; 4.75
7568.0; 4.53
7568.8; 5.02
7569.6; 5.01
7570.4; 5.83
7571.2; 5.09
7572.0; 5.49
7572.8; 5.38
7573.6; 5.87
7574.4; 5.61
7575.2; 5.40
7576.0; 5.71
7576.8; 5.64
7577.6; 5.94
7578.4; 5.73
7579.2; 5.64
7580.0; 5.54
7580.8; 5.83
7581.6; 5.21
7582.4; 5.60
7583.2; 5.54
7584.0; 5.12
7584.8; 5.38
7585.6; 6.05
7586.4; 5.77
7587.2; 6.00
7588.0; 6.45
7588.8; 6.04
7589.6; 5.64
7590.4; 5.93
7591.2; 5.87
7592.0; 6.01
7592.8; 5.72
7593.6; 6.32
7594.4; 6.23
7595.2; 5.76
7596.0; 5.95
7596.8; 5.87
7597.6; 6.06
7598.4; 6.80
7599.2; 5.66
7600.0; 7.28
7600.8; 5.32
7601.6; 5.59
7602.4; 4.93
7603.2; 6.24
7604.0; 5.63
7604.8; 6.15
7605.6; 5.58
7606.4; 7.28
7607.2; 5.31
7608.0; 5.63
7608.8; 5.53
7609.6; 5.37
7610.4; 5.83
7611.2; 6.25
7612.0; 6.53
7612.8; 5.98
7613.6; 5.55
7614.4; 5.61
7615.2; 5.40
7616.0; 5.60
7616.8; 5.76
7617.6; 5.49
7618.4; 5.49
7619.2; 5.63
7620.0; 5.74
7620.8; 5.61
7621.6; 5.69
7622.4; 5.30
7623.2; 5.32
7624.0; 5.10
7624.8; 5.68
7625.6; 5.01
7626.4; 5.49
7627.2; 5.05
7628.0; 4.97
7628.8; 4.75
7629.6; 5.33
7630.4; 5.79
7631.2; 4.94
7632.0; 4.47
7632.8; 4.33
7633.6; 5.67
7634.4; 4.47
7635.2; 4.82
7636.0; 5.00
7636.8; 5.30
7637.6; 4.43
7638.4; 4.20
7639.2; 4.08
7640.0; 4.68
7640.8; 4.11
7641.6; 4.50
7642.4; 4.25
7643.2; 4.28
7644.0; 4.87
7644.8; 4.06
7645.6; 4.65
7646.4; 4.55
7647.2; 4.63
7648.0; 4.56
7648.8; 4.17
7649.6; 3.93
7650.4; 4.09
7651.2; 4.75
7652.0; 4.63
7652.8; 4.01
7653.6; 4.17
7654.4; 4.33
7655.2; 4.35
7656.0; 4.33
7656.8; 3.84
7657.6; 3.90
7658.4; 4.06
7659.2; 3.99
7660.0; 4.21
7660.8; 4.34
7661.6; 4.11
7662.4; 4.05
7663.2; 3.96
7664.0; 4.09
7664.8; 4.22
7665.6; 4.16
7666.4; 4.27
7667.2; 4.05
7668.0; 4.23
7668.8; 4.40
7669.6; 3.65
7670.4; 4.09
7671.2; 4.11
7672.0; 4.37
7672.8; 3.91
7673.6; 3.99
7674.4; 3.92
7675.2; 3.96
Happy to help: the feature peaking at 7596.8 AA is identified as Mg II 2798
